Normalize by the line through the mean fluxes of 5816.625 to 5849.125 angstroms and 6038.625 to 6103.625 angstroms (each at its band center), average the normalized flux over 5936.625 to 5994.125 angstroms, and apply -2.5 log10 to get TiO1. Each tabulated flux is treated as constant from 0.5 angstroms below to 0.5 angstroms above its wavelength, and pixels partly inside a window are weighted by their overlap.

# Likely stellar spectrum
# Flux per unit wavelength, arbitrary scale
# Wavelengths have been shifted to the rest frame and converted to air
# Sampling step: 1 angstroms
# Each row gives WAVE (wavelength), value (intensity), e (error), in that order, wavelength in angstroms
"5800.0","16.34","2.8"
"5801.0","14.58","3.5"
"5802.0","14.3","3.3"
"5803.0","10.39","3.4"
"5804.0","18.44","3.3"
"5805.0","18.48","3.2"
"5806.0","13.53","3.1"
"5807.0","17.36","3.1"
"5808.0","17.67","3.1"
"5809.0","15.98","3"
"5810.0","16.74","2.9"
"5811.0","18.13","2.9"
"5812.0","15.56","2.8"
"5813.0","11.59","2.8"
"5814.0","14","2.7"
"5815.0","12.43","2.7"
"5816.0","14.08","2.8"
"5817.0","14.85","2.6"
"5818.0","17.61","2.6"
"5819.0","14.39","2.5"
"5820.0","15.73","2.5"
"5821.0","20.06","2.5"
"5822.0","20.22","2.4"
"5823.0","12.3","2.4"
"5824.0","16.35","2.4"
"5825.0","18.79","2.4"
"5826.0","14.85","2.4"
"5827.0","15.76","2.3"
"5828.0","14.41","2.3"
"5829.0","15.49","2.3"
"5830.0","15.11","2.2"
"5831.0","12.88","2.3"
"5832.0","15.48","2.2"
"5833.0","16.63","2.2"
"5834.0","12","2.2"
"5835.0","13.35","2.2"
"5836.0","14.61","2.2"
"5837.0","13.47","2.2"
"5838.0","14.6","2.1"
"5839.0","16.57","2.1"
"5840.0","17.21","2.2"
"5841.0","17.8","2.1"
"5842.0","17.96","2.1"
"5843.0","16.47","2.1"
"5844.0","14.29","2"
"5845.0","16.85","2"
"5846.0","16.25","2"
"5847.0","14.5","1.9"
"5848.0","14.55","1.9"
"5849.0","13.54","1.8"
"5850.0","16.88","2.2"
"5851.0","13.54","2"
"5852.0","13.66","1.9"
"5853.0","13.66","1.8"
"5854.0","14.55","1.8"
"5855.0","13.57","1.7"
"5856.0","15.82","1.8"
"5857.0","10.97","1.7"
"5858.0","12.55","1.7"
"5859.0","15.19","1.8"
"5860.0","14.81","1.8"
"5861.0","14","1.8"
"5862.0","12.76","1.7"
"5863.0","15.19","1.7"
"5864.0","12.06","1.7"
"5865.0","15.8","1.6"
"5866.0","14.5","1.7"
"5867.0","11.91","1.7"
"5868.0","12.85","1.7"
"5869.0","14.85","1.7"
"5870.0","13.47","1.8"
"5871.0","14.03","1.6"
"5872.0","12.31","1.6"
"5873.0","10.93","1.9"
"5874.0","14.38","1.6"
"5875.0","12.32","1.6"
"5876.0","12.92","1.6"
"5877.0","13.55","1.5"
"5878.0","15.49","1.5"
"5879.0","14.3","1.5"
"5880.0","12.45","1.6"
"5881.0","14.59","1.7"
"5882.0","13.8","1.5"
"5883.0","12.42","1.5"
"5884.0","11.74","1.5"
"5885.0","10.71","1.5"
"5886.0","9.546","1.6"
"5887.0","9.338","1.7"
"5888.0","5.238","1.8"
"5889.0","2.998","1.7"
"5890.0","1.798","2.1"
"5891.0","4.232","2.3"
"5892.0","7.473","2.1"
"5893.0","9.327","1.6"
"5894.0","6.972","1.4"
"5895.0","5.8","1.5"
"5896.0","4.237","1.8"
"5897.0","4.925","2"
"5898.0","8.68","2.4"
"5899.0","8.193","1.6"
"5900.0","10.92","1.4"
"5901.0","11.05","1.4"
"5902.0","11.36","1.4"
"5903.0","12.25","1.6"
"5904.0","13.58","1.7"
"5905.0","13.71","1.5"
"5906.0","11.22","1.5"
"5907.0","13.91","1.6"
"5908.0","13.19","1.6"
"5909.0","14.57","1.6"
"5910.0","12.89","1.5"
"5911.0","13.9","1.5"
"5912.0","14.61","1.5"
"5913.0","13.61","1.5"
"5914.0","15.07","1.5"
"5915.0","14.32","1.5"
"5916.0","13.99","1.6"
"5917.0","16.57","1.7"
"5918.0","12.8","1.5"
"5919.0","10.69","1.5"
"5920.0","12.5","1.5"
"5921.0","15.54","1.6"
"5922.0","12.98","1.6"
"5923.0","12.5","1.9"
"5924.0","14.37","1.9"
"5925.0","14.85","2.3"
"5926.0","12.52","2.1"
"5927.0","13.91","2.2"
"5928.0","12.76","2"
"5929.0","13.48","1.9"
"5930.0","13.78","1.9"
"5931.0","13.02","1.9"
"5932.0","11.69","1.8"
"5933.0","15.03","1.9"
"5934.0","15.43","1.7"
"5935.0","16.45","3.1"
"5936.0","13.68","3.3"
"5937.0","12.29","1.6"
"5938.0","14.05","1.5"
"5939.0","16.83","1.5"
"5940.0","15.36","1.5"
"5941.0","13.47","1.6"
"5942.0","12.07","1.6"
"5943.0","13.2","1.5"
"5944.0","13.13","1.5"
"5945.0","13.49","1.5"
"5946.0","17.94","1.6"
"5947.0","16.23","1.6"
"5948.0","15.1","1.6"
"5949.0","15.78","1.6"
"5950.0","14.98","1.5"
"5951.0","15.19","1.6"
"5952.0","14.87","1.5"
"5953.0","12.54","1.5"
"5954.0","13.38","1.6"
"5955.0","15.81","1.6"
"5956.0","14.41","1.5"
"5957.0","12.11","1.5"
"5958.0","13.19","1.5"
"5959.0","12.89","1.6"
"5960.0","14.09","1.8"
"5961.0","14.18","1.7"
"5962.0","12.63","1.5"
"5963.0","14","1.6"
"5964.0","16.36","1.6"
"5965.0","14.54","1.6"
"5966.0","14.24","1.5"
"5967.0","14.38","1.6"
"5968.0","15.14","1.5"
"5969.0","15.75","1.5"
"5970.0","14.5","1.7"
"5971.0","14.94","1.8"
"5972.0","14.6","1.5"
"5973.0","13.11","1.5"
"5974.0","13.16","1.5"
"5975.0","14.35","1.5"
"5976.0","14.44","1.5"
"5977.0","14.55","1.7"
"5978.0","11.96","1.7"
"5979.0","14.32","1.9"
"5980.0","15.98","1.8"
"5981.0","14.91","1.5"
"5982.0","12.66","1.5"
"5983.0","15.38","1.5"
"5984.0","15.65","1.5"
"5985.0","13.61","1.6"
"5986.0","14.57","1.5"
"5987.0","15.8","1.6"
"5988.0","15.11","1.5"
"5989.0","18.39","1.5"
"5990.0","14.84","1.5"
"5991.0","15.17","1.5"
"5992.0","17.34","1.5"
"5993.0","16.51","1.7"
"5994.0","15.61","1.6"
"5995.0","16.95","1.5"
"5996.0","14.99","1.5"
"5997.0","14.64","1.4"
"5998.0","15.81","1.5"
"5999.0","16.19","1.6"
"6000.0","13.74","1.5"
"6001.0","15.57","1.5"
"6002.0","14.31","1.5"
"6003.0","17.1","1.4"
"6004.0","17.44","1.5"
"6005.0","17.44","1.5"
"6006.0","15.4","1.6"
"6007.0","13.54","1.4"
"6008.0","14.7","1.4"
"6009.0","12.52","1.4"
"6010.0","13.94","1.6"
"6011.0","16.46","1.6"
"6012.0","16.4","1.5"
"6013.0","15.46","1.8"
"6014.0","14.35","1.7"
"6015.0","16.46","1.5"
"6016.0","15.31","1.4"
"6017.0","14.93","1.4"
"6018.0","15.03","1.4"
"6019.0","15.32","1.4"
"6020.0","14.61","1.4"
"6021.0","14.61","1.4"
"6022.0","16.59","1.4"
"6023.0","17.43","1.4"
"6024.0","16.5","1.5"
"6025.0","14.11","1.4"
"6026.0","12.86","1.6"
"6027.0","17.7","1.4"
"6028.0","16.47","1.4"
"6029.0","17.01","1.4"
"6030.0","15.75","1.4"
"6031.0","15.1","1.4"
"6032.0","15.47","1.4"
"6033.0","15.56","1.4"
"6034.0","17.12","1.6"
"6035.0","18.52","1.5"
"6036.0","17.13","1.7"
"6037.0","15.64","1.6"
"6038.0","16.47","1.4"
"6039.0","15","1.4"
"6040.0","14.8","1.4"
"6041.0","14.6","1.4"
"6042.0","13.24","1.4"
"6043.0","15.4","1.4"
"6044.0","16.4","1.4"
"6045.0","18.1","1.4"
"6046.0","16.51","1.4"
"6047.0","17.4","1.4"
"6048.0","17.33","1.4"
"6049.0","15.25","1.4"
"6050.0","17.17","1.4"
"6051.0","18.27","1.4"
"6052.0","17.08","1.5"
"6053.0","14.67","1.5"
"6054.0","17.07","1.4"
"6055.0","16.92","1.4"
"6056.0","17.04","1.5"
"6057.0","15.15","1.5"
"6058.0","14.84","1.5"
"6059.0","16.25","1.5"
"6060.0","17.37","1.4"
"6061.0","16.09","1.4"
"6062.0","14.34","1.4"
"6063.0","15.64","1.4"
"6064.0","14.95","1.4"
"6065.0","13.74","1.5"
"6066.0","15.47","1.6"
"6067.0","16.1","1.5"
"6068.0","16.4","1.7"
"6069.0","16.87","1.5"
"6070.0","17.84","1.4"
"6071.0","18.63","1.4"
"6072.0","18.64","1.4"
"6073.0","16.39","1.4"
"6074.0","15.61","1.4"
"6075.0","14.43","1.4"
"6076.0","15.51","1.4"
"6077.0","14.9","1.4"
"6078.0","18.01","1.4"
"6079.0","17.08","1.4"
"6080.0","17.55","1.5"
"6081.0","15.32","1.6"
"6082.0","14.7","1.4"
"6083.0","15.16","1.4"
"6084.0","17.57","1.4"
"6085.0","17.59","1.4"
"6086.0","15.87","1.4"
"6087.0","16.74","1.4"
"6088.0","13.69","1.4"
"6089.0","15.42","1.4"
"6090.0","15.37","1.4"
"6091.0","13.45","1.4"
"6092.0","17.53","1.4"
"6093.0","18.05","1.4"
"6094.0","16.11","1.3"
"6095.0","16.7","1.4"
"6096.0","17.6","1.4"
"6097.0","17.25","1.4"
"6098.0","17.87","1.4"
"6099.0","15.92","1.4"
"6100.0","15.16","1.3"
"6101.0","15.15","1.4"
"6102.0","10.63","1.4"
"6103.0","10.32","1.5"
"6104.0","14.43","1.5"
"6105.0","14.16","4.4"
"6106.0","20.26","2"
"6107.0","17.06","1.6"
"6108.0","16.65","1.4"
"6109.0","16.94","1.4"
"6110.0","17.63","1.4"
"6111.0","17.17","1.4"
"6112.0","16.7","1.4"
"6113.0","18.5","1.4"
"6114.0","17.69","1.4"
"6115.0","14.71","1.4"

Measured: 0.09 mag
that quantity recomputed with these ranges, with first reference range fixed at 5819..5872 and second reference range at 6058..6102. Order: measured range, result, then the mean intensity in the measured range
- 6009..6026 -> 0.033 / 15.3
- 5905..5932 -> 0.127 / 13.6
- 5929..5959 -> 0.083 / 14.3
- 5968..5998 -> 0.044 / 15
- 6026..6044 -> 0.000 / 15.9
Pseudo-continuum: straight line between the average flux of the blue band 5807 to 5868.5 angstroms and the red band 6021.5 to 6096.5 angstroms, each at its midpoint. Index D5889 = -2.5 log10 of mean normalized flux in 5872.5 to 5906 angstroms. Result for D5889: 0.45 mag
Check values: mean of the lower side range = 15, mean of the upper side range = 16.2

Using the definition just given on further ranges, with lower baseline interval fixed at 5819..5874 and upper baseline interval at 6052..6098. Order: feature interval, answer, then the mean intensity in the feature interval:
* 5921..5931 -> 0.130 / 13.5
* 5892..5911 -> 0.407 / 10.4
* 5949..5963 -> 0.112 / 13.9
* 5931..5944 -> 0.095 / 14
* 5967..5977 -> 0.080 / 14.4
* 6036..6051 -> -0.004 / 16.1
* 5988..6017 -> 0.012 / 15.6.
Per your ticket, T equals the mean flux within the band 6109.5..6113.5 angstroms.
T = 17.5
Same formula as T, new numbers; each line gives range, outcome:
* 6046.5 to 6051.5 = 17.1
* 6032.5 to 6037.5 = 16.8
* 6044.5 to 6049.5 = 16.9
